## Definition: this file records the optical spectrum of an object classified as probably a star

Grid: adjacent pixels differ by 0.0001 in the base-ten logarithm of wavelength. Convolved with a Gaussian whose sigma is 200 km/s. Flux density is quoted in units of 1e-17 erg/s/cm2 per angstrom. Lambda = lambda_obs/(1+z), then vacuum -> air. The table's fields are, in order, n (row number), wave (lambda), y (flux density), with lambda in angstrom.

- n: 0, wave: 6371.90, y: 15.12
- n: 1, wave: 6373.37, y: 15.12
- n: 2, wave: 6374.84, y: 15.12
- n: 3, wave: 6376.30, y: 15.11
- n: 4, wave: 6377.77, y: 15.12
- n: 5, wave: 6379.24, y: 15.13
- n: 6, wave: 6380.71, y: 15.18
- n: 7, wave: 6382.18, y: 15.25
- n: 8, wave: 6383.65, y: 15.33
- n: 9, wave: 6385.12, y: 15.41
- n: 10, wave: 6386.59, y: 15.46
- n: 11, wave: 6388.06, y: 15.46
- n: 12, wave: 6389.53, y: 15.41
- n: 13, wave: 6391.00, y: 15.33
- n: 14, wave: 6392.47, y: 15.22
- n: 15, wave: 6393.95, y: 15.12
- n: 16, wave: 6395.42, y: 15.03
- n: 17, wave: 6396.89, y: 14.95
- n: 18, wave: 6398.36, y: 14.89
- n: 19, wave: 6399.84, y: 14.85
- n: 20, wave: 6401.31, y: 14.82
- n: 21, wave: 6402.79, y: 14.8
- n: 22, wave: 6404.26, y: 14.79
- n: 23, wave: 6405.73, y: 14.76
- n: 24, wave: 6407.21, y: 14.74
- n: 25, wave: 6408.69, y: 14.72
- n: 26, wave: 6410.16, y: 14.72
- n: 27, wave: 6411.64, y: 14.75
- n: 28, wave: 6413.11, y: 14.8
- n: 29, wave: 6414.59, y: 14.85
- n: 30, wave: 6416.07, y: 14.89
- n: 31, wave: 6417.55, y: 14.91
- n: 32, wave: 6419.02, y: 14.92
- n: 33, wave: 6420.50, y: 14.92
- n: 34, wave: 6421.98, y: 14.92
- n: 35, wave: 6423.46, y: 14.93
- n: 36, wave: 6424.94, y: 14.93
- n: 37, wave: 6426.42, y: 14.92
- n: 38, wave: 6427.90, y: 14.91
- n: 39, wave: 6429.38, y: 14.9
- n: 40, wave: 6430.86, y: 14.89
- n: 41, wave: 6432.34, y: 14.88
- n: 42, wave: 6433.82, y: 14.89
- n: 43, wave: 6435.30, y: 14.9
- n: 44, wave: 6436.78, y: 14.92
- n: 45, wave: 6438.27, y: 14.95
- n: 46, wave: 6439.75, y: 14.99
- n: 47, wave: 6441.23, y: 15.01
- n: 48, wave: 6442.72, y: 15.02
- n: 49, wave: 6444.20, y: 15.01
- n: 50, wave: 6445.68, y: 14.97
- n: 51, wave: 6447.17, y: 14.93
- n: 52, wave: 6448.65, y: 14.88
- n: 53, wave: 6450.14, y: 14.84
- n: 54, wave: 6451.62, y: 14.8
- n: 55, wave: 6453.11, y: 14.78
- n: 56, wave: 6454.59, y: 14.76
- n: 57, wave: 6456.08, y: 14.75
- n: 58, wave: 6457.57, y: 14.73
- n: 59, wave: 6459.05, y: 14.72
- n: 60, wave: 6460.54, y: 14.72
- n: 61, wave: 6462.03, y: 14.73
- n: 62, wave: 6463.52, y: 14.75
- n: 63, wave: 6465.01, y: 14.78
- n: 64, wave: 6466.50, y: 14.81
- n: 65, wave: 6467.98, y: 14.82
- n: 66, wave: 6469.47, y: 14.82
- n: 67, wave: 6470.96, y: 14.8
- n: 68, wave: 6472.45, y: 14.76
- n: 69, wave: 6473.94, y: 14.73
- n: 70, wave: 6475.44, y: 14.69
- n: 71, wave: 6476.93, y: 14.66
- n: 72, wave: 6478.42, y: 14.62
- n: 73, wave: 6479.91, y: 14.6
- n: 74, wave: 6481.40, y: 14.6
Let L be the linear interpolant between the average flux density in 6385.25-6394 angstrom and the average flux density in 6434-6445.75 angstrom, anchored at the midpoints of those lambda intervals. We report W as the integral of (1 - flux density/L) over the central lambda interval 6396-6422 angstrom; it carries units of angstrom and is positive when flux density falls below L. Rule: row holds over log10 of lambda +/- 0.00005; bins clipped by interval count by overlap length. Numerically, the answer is 0.6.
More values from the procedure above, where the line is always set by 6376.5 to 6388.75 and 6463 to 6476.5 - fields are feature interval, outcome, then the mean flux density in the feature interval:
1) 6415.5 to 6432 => 0.1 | 14.9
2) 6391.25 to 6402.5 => 0.2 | 15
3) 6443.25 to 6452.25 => 0.0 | 14.9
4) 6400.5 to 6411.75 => 0.3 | 14.8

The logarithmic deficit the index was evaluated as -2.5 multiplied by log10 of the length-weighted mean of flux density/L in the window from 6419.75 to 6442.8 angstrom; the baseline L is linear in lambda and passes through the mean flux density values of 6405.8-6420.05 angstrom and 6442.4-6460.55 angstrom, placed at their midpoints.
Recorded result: -0.01 mag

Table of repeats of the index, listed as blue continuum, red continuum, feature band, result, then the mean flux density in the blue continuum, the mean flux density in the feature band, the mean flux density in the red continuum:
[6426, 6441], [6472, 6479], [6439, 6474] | 0.00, 14.9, 14.8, 14.7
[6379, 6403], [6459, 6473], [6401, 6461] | 0.01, 15.2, 14.9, 14.8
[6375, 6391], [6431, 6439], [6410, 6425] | 0.01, 15.3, 14.9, 14.9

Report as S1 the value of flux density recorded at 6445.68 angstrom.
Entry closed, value 14.97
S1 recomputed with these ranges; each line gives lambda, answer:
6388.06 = 15.46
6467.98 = 14.82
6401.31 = 14.82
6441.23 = 15.01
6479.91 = 14.6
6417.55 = 14.91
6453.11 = 14.78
